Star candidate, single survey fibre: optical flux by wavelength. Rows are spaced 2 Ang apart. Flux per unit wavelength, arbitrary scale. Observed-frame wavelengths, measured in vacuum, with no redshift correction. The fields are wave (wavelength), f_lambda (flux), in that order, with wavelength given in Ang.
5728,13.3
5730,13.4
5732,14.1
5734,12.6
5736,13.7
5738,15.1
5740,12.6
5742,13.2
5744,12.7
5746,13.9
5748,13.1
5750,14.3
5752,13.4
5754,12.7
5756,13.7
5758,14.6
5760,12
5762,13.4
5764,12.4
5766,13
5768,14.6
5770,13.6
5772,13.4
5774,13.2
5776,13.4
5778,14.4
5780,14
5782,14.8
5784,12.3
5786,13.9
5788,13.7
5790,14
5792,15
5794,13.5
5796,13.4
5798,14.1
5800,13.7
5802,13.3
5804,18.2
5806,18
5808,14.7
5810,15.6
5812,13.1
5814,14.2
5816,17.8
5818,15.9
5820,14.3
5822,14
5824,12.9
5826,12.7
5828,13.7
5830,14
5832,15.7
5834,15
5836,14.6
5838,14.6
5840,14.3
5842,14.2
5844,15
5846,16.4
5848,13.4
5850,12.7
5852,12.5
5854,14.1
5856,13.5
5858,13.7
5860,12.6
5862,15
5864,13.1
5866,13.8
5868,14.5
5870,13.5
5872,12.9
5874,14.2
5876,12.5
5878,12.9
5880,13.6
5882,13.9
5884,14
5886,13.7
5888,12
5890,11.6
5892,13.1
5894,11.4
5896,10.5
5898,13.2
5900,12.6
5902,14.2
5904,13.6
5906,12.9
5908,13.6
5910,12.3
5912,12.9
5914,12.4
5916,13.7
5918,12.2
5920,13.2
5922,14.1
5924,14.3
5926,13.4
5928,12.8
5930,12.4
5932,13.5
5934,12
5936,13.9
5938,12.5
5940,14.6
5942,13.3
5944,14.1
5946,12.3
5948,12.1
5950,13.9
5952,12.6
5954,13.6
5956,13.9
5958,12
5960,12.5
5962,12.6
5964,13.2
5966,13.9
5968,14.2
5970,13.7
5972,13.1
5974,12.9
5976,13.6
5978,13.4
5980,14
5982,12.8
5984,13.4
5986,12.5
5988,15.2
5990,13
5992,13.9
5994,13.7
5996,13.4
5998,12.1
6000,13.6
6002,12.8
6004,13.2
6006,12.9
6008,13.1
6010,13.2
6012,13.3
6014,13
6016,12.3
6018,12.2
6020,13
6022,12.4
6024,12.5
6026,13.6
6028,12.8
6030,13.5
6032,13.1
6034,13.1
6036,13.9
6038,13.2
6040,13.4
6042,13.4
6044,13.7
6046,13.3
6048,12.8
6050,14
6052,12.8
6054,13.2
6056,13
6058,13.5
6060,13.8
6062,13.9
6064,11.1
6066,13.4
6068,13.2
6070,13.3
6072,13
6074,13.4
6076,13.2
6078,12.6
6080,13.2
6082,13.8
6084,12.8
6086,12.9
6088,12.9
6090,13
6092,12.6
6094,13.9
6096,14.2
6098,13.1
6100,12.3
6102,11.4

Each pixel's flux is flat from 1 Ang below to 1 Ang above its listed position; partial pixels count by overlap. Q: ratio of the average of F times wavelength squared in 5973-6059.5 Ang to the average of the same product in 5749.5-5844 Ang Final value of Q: 1.00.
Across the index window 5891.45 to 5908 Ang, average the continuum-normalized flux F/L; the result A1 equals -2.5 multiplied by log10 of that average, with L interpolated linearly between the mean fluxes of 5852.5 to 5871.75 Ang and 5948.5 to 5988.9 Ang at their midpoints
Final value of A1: 0.07 mag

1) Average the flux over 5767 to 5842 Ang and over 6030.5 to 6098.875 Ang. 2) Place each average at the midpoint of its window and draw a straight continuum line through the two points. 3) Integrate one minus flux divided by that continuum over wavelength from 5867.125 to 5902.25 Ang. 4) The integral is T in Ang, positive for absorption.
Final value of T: 2.6 Ang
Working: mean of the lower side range 14.4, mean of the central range 13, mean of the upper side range 13.2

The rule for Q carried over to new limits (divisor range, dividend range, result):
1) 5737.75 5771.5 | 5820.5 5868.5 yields 1.08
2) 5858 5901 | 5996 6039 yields 1.04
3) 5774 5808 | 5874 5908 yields 0.93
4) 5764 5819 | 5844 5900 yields 0.95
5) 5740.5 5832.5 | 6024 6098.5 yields 1.03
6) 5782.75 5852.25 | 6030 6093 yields 0.99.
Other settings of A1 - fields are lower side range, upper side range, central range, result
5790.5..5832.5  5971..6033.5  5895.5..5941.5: 0.06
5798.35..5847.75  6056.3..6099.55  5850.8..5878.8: 0.08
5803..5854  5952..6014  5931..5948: 0.04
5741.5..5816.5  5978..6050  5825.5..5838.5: -0.04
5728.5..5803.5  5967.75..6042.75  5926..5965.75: 0.02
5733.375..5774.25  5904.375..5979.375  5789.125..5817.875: -0.12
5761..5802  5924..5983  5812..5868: -0.05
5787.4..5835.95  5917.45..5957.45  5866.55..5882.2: 0.03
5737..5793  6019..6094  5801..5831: -0.10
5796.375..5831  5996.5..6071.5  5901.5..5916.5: 0.07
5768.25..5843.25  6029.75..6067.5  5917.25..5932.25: 0.05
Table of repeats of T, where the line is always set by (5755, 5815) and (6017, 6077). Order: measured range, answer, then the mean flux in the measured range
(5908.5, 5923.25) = 0.6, 13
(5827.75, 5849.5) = -1.2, 14.6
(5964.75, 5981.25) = -0.2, 13.6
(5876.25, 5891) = 0.7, 13.1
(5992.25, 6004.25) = 0.1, 13.2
